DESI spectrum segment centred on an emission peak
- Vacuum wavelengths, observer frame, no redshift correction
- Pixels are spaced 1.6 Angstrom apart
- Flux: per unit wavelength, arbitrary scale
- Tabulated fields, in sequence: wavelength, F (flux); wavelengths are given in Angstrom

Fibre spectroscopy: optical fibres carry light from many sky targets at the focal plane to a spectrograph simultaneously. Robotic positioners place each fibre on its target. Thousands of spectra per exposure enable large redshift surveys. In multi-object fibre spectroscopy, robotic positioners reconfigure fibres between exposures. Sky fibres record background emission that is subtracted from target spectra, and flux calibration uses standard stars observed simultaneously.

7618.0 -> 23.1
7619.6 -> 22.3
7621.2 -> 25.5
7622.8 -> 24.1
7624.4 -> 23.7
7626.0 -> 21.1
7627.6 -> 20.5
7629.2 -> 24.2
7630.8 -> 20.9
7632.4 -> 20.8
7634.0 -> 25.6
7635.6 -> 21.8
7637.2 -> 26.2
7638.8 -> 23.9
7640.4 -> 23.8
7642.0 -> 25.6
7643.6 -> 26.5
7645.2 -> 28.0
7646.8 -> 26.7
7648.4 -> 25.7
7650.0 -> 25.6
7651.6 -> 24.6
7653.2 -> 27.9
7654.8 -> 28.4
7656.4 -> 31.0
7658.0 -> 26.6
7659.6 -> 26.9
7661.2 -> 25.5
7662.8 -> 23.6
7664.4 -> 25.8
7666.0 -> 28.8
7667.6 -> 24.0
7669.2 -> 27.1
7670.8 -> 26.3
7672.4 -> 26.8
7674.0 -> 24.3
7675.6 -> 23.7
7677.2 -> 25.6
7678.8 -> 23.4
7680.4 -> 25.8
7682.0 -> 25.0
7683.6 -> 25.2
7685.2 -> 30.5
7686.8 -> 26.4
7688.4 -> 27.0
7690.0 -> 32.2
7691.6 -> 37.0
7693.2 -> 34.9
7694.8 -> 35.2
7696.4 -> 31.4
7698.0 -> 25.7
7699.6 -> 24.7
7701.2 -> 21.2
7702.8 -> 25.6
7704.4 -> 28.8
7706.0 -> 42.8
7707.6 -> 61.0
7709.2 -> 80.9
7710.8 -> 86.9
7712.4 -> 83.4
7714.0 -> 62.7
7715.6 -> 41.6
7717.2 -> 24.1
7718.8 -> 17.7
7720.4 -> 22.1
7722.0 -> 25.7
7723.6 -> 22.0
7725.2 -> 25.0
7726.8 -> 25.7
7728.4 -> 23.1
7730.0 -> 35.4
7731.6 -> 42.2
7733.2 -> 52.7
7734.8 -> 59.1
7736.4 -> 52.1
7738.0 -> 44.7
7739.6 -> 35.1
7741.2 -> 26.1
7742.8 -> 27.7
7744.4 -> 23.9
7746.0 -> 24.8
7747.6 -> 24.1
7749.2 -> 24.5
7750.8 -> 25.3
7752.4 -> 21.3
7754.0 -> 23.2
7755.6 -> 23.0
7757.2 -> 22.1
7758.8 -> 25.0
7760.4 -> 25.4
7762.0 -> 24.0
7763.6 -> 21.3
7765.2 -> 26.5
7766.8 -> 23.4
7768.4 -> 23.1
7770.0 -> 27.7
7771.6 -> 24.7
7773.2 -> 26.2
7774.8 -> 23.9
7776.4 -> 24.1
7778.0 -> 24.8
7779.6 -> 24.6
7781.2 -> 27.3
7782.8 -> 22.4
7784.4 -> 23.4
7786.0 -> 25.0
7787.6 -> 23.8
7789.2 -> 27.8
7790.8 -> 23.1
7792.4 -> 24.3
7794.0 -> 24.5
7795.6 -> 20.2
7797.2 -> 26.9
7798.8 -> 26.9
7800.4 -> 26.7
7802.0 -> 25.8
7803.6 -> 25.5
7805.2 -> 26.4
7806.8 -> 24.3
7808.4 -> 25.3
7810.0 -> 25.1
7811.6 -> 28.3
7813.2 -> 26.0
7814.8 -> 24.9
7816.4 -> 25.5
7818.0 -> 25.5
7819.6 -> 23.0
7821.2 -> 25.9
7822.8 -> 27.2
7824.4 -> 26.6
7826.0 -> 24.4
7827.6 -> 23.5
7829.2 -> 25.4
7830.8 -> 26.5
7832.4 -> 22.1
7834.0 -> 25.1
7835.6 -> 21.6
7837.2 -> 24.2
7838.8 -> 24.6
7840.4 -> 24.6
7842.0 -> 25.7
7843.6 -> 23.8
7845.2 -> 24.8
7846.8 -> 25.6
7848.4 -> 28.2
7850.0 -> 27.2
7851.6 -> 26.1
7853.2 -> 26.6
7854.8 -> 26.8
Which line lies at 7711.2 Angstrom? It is Halpha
